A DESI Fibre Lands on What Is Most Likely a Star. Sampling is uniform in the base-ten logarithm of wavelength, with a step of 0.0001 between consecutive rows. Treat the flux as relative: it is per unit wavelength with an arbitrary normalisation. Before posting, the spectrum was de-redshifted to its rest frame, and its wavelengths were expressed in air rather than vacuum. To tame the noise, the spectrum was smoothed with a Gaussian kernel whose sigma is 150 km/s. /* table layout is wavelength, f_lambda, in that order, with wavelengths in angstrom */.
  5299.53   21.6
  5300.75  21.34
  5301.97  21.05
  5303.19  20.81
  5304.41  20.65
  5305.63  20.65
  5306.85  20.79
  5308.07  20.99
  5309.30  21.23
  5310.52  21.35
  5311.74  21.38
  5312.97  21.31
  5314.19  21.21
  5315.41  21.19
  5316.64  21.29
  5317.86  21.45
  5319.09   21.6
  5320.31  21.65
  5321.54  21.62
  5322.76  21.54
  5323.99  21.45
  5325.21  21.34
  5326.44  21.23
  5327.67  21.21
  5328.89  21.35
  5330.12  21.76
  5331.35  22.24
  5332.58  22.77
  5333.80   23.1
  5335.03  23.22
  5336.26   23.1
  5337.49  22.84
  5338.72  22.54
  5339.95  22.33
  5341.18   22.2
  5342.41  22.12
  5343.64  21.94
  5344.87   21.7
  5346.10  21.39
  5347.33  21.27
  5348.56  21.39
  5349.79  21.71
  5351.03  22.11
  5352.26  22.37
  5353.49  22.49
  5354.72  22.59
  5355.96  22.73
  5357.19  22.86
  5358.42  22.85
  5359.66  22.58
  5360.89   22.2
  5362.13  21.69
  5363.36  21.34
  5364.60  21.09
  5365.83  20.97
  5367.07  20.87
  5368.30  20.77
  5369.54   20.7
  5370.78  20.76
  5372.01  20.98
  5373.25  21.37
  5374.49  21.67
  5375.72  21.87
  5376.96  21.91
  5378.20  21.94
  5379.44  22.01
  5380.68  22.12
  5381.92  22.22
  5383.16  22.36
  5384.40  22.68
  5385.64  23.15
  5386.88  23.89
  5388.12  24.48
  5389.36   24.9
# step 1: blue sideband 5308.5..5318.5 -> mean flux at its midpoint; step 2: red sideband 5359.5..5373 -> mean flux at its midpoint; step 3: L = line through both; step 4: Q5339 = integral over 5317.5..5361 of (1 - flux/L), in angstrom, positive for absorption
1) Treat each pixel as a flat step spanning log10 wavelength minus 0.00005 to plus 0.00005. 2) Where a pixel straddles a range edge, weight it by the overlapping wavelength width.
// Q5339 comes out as -1.7 angstrom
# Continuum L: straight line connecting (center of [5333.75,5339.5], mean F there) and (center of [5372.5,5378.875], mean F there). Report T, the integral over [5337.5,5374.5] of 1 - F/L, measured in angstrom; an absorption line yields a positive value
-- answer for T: 0.9 angstrom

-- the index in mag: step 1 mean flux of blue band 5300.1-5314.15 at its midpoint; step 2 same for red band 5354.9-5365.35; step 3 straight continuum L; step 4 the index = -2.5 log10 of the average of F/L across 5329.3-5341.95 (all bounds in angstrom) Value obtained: -0.05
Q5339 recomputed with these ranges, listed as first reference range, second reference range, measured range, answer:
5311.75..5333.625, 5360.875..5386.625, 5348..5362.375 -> -0.46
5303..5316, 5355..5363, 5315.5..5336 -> -0.27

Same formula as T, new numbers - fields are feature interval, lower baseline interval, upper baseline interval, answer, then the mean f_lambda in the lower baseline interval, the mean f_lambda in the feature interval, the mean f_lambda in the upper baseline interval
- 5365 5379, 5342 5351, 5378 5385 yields 0.5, 21.7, 21.3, 22.2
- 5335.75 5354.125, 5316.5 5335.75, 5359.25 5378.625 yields -0.4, 21.8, 22.1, 21.4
